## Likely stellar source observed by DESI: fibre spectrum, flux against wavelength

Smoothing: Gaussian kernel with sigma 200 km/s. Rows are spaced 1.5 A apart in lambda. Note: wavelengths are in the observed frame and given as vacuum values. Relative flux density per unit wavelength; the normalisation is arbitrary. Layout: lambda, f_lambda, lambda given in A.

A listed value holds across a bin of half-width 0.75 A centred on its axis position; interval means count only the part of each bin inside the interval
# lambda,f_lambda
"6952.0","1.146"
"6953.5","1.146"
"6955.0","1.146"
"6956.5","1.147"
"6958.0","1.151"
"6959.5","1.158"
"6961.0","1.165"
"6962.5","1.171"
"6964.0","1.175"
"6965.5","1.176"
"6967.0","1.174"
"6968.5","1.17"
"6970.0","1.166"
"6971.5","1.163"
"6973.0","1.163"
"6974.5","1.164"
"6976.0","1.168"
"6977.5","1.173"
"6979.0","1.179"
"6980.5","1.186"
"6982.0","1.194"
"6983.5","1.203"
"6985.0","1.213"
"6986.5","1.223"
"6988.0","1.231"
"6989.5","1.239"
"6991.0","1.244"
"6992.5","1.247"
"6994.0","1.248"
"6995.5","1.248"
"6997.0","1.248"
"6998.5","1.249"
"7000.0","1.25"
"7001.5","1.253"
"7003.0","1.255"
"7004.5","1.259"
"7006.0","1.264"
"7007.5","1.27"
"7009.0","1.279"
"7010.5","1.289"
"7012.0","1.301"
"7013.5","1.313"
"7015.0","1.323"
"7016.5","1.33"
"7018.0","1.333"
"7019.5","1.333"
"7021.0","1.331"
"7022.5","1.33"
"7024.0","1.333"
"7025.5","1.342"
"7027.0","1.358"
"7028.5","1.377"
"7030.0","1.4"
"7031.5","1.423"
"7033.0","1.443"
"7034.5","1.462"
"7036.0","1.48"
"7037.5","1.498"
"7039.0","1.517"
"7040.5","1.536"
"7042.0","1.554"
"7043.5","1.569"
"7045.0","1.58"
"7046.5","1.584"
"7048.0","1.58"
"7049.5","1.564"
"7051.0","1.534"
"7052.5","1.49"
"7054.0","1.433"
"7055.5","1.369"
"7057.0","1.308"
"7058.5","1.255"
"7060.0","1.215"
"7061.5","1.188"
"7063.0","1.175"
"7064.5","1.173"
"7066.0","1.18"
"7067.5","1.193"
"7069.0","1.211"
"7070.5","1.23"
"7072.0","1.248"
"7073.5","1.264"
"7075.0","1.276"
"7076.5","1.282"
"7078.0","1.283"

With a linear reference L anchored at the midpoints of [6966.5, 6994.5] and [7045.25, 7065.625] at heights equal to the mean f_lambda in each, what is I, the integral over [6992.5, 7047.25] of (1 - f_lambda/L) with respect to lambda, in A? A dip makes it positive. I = -3.0 A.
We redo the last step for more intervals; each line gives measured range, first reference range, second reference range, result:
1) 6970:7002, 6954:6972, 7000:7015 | 0.3 A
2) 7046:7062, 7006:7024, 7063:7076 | -2.1 A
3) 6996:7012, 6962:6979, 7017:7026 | 0.2 A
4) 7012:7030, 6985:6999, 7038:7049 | 1.0 A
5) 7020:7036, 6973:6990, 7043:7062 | -0.3 A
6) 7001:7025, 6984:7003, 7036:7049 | 1.1 A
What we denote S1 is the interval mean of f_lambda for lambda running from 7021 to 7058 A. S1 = 1.46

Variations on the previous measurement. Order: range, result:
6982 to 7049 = 1.35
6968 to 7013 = 1.23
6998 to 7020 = 1.29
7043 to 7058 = 1.5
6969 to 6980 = 1.17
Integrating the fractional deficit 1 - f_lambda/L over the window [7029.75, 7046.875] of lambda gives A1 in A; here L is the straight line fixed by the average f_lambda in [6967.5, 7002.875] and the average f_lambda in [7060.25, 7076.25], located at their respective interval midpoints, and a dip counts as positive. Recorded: -4.1 A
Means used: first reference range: 1.21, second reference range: 1.22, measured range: 1.51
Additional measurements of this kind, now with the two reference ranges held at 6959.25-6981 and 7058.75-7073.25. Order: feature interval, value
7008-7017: -0.90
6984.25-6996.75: -0.63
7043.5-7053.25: -2.91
